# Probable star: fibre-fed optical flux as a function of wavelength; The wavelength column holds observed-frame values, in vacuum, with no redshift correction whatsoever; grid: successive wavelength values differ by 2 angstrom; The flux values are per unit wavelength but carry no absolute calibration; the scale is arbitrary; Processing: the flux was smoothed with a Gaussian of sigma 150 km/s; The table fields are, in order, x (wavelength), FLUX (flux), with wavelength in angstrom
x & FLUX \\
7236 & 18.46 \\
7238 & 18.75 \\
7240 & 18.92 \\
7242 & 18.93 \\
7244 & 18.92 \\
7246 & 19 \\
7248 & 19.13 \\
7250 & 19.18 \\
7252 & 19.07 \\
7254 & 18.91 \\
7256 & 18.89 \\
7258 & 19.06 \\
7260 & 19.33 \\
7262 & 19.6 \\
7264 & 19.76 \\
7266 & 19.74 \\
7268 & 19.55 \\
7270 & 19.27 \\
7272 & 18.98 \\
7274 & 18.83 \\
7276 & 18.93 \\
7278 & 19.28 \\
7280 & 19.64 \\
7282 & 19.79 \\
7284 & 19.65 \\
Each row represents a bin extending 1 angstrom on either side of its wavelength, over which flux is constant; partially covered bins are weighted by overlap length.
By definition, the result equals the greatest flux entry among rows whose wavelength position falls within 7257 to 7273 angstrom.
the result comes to 19.76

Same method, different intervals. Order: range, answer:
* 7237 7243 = 18.93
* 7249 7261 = 19.33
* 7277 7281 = 19.64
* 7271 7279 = 19.28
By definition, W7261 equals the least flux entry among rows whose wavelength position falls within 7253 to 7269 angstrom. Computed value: 18.89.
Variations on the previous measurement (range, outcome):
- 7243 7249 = 18.92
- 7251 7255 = 18.91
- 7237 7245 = 18.75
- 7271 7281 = 18.83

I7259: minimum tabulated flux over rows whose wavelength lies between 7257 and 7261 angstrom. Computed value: 19.06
